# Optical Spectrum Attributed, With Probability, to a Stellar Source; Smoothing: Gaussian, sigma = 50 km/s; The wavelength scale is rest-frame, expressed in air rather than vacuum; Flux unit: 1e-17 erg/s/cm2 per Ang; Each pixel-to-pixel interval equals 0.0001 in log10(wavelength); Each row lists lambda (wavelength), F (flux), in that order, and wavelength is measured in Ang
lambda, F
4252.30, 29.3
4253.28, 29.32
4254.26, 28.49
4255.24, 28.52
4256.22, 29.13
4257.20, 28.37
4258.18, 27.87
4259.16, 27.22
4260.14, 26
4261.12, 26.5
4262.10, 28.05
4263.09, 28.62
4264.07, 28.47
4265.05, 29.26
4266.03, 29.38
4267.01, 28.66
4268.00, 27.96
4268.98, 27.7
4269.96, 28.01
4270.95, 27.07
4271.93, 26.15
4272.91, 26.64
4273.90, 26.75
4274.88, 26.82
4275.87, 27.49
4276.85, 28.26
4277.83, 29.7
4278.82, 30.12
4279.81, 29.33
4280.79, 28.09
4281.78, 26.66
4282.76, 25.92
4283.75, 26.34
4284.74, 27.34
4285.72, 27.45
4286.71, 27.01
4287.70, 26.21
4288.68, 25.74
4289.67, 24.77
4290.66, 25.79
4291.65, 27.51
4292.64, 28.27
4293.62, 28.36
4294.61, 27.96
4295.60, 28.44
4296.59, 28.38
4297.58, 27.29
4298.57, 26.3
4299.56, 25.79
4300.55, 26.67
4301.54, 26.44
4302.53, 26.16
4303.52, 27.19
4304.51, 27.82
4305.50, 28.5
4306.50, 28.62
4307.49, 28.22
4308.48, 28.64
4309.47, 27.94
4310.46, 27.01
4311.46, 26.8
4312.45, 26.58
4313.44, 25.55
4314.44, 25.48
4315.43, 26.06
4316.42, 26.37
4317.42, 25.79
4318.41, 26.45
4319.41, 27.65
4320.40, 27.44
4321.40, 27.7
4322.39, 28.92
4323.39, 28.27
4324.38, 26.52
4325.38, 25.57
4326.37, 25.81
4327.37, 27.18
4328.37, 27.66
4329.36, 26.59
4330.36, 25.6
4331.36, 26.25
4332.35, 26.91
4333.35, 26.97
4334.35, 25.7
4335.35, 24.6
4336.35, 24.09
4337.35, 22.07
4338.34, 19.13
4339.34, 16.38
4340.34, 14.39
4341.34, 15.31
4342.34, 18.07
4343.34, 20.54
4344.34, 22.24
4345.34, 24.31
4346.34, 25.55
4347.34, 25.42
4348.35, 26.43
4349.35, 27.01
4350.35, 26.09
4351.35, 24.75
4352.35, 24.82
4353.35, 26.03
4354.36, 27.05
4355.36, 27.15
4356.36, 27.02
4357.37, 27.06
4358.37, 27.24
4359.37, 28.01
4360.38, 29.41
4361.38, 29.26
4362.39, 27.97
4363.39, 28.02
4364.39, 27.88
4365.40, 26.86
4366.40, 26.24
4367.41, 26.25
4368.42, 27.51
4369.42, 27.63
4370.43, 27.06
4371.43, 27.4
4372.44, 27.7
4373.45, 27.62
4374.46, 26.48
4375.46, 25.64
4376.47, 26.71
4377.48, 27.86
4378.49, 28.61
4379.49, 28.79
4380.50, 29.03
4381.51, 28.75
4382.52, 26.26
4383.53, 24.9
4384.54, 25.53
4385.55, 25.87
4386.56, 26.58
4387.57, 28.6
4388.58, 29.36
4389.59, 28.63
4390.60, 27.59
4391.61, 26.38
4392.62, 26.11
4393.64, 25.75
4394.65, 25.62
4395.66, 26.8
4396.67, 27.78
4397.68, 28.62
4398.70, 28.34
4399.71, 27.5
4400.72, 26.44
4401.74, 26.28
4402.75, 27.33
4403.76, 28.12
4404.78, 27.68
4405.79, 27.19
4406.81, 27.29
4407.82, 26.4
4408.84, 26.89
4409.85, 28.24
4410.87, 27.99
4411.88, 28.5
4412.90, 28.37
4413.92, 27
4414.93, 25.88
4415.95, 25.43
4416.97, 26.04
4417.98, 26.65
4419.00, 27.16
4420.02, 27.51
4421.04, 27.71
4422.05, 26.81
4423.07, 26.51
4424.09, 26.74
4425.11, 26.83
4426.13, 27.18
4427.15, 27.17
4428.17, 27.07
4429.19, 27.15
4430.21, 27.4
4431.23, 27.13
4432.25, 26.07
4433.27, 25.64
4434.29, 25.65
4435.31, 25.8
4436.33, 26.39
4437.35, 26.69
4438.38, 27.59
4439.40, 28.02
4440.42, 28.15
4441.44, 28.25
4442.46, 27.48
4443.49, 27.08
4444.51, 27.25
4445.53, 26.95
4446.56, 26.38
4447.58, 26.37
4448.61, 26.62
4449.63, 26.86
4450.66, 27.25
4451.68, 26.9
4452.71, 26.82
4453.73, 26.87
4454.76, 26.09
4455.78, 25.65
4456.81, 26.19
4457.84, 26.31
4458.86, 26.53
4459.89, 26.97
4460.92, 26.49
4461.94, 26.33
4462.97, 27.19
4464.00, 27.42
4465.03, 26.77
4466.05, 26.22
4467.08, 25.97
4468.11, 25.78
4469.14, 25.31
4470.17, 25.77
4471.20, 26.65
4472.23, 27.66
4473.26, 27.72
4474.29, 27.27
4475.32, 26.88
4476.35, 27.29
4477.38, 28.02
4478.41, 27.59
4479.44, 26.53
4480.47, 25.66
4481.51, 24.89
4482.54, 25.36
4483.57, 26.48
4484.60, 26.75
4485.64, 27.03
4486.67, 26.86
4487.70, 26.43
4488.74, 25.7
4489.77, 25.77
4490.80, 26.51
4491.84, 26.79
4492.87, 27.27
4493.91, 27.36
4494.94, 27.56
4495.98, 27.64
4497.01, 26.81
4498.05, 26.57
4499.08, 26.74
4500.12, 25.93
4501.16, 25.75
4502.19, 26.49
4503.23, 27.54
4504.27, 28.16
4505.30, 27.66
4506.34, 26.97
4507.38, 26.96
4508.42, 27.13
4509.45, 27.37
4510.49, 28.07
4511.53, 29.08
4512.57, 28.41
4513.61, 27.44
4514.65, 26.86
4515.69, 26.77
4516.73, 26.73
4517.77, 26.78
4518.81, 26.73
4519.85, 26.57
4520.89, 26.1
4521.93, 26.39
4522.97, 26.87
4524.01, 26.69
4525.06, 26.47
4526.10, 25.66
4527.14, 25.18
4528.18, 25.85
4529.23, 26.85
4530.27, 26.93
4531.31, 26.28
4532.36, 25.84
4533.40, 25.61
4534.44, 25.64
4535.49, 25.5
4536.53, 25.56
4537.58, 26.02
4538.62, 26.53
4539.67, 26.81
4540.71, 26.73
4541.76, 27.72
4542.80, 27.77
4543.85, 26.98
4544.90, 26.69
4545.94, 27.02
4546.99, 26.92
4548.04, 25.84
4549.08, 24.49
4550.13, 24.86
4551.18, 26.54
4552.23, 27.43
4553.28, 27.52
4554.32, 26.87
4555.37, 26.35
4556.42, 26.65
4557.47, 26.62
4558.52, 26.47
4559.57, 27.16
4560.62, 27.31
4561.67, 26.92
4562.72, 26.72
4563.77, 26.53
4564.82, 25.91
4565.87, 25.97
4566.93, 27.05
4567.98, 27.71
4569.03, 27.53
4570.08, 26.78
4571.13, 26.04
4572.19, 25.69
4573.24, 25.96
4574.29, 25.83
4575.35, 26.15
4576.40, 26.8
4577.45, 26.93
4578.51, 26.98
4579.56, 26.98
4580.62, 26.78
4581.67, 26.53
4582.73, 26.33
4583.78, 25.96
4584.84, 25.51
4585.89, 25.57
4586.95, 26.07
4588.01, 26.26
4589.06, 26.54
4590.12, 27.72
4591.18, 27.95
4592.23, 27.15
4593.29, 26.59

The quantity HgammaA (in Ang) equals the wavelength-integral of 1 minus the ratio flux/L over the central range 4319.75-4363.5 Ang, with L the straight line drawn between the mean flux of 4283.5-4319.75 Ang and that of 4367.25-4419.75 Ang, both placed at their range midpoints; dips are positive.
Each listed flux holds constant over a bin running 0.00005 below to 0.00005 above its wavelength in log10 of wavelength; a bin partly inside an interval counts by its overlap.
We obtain 3.1 Ang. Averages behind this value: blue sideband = 27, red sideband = 27.2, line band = 25.2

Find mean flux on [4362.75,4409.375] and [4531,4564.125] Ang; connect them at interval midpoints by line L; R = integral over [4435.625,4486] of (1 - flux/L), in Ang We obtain 0.3 Ang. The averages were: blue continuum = 27.2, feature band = 26.7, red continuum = 26.5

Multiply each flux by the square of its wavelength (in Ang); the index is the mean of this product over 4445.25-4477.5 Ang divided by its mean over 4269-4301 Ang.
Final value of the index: 1.06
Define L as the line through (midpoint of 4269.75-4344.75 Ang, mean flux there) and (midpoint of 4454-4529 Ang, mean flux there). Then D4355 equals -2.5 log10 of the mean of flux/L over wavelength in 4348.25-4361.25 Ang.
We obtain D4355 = -0.02 mag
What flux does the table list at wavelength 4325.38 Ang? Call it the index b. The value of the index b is 25.57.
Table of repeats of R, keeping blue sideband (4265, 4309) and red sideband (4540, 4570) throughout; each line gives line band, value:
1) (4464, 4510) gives 0.3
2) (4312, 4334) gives 0.6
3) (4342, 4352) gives 1.2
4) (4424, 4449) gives 0.1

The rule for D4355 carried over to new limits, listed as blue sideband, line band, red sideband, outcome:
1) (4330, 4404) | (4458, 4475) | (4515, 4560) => -0.015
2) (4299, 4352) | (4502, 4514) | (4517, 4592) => -0.055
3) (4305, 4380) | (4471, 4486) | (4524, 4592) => -0.019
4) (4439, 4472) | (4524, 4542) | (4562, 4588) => 0.015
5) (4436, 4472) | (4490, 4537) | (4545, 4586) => -0.006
